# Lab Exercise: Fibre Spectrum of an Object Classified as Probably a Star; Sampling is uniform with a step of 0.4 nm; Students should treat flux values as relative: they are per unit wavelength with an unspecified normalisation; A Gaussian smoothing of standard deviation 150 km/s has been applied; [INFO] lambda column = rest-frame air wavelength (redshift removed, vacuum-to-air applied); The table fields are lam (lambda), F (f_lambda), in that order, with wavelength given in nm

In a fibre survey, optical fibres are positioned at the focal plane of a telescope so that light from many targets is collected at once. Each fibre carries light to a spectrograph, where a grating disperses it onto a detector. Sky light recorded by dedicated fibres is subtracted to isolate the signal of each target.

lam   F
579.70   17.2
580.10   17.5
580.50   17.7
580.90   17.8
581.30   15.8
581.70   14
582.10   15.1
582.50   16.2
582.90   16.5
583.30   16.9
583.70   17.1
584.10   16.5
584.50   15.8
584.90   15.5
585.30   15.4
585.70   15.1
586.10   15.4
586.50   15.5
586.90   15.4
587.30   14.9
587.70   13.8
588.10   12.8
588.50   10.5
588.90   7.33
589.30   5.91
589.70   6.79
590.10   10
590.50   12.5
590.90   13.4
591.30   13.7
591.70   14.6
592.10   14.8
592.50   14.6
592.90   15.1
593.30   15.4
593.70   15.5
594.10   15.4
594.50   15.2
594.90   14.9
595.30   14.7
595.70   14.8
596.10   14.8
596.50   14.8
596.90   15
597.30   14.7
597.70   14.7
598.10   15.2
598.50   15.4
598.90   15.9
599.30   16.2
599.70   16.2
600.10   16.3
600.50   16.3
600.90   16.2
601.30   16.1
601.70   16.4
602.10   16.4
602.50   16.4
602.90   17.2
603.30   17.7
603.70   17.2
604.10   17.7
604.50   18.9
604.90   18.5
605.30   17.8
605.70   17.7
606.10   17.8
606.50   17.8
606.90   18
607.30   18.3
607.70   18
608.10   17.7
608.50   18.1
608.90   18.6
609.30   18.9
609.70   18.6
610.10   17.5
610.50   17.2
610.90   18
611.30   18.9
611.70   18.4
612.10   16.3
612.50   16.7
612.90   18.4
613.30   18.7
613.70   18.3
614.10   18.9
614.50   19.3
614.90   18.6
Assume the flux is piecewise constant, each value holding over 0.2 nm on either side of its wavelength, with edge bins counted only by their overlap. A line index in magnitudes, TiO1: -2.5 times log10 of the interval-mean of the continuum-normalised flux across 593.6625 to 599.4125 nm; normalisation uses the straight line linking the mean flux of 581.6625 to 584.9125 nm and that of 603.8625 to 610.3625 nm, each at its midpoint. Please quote 0.140 mag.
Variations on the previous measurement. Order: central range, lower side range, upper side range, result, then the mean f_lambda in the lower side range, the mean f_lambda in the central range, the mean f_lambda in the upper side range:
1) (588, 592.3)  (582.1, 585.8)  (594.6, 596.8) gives 0.357 mag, 16.1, 11.1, 14.8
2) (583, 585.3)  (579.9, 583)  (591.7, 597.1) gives -0.016 mag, 16.3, 16.3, 15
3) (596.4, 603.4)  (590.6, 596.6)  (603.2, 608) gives 0.033 mag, 14.7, 15.9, 17.9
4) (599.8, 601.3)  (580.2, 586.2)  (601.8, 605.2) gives 0.067 mag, 16.1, 16.2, 17.5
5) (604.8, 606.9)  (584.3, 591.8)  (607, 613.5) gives -0.057 mag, 12.8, 17.9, 18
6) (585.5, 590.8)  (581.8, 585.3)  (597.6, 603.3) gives 0.318 mag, 16.1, 12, 16.1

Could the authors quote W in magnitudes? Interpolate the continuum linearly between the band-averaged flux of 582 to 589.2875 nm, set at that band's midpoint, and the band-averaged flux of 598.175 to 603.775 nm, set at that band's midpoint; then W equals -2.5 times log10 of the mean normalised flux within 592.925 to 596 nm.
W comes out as 0.03 mag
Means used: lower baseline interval 14.5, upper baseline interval 16.4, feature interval 15.1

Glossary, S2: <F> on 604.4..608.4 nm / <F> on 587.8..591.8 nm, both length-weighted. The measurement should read 1.68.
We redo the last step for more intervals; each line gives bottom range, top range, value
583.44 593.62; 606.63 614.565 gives 1.34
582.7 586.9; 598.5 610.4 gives 1.09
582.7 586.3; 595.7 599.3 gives 0.94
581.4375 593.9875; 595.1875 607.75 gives 1.18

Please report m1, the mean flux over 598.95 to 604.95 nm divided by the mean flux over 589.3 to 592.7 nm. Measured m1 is 1.39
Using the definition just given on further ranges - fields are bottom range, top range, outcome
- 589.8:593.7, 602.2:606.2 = 1.29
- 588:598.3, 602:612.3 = 1.34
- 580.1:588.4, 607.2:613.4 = 1.15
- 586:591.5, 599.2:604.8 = 1.41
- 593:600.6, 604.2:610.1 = 1.19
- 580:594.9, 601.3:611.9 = 1.24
